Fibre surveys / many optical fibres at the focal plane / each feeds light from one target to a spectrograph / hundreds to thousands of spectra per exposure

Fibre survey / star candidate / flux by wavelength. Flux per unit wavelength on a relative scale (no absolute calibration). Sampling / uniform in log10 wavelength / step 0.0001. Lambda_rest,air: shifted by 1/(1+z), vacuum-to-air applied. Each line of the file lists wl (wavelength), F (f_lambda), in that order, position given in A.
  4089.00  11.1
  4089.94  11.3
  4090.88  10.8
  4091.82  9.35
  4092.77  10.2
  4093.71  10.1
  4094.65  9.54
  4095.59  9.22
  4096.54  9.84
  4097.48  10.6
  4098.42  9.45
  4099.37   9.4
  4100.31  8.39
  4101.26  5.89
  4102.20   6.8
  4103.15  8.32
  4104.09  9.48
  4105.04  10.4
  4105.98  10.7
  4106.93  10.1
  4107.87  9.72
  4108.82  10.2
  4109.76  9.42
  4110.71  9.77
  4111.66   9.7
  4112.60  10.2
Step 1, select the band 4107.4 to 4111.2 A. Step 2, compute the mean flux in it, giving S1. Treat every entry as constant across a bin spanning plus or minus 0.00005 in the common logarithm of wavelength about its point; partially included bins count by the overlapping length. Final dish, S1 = 9.77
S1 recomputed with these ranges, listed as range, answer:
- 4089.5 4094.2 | 10.3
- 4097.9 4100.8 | 9.08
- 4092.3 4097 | 9.78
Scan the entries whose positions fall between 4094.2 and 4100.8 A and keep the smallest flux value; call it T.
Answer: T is 8.39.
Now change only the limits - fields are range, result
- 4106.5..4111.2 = 9.42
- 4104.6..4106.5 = 10.4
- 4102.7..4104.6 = 8.32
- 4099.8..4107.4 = 5.89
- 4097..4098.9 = 9.45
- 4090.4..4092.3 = 9.35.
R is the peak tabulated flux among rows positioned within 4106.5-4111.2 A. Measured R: 10.2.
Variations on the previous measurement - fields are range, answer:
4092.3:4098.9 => 10.6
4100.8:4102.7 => 6.8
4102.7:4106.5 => 10.7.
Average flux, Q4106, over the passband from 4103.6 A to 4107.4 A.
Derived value 10.2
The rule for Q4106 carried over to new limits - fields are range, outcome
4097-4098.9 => 10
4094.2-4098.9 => 9.72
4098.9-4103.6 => 7.75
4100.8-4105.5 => 8.18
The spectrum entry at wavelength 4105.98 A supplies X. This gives 10.7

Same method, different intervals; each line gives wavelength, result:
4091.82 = 9.35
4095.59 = 9.22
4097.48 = 10.6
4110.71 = 9.77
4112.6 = 10.2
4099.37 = 9.4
